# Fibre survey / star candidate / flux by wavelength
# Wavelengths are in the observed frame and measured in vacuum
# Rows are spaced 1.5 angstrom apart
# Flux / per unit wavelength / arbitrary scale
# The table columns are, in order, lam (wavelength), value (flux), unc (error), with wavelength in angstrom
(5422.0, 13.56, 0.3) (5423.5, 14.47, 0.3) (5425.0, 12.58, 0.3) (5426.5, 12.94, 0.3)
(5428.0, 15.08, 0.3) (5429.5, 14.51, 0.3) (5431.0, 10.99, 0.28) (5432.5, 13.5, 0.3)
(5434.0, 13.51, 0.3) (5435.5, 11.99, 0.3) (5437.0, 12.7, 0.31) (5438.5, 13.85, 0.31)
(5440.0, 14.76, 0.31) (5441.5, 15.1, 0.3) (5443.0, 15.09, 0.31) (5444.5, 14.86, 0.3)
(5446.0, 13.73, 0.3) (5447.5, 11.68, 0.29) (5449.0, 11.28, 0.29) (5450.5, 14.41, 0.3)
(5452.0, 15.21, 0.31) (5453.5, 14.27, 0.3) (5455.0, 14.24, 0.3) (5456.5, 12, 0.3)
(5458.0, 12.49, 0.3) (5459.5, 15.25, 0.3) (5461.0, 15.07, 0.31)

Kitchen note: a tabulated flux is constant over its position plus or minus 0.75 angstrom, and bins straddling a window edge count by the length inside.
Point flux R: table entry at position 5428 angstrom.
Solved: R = 15.08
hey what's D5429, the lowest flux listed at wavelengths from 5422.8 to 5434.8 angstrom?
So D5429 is 10.99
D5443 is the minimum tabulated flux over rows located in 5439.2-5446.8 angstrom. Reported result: 13.73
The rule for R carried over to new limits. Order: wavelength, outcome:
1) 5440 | 14.76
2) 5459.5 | 15.25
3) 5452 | 15.21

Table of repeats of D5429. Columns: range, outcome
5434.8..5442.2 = 11.99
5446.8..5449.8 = 11.28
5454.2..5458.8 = 12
